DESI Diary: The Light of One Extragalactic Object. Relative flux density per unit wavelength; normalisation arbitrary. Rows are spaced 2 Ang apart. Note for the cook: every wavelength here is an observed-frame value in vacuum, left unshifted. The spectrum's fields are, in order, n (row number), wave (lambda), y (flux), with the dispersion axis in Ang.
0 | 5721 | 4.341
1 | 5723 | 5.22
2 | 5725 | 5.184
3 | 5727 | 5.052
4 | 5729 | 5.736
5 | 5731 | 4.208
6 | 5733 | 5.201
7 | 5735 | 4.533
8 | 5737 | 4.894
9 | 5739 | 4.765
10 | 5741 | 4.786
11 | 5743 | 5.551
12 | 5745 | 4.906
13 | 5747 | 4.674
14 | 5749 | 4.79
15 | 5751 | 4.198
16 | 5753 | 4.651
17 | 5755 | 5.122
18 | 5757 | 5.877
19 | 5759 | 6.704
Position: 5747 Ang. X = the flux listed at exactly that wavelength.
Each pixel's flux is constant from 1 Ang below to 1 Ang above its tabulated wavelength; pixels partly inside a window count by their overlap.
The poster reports 4.674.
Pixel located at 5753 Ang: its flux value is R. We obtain 4.651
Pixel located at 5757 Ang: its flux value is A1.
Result 5.877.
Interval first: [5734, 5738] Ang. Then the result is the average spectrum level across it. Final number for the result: 4.71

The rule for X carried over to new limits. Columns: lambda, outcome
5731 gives 4.208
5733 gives 5.201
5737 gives 4.894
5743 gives 5.551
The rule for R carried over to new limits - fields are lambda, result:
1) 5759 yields 6.704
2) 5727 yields 5.052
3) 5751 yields 4.198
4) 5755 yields 5.122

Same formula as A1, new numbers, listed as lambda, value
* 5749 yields 4.79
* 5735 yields 4.533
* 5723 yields 5.22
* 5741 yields 4.786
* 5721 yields 4.341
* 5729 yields 5.736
